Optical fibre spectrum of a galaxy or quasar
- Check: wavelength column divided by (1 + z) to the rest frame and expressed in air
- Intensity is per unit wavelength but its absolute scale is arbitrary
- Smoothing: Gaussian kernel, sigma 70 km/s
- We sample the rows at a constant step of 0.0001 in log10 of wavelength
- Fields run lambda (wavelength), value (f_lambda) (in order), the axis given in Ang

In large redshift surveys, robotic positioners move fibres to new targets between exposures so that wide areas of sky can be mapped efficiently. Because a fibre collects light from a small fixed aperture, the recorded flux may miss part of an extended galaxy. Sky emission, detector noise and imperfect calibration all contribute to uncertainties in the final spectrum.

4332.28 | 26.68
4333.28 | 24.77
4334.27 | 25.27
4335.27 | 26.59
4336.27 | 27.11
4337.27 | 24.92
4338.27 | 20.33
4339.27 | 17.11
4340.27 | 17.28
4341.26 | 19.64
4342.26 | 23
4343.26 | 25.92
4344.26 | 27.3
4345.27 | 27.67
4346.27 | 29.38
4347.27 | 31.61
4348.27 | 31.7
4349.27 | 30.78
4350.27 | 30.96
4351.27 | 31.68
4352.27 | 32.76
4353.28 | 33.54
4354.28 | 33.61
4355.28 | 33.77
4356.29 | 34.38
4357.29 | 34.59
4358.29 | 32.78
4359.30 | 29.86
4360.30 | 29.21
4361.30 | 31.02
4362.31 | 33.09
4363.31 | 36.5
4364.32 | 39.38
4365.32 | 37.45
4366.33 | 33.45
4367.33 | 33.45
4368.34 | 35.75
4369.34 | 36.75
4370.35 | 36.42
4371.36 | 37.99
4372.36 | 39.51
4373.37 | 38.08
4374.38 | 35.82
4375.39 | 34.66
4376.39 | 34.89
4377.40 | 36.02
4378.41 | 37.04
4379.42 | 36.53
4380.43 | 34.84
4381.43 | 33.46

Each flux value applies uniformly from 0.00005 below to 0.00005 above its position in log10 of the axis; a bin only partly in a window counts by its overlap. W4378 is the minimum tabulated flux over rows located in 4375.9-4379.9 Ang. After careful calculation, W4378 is 34.89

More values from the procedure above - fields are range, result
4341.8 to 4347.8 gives 23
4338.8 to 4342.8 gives 17.11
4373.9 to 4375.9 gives 34.66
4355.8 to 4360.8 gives 29.21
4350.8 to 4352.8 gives 31.68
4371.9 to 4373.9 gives 38.08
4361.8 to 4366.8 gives 33.09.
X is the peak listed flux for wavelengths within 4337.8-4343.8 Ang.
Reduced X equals 25.92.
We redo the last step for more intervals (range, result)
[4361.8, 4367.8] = 39.38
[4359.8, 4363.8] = 36.5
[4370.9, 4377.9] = 39.51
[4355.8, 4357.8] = 34.59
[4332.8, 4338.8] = 27.11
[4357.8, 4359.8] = 32.78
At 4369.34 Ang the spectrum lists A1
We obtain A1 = 36.75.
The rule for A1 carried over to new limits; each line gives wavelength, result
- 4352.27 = 32.76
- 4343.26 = 25.92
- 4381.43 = 33.46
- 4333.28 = 24.77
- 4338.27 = 20.33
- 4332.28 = 26.68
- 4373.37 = 38.08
